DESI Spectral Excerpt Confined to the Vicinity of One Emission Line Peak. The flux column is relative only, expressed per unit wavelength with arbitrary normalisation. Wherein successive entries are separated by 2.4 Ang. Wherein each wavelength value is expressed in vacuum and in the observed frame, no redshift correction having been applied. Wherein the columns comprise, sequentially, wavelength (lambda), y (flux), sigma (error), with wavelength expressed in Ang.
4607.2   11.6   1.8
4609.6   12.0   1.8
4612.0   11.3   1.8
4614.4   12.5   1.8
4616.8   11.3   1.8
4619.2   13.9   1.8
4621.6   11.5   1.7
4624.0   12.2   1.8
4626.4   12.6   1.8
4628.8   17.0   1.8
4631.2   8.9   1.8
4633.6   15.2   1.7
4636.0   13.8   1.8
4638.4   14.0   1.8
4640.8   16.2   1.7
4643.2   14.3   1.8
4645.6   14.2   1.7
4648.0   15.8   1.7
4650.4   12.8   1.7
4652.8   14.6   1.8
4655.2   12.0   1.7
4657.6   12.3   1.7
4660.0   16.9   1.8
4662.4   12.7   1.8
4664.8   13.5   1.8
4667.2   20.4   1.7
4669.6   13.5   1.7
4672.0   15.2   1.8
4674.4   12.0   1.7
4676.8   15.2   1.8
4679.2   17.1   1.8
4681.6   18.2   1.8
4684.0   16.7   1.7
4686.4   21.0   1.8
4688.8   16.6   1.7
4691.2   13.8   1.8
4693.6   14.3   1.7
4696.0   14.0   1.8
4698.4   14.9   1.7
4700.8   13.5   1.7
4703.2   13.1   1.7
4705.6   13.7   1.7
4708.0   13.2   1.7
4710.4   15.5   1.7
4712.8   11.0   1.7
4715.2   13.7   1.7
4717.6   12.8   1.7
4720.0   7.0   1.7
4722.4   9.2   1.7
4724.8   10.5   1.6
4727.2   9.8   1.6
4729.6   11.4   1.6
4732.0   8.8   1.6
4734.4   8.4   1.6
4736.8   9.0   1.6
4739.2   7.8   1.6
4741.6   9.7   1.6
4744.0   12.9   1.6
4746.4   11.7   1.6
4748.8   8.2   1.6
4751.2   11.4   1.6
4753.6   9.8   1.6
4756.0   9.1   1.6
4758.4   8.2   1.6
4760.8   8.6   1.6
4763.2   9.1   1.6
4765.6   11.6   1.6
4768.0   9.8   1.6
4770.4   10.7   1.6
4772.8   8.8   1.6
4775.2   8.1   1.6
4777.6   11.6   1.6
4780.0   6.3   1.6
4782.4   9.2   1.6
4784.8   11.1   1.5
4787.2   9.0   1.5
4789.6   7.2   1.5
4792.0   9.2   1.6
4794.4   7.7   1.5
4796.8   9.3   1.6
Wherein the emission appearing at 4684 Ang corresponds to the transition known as C III]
